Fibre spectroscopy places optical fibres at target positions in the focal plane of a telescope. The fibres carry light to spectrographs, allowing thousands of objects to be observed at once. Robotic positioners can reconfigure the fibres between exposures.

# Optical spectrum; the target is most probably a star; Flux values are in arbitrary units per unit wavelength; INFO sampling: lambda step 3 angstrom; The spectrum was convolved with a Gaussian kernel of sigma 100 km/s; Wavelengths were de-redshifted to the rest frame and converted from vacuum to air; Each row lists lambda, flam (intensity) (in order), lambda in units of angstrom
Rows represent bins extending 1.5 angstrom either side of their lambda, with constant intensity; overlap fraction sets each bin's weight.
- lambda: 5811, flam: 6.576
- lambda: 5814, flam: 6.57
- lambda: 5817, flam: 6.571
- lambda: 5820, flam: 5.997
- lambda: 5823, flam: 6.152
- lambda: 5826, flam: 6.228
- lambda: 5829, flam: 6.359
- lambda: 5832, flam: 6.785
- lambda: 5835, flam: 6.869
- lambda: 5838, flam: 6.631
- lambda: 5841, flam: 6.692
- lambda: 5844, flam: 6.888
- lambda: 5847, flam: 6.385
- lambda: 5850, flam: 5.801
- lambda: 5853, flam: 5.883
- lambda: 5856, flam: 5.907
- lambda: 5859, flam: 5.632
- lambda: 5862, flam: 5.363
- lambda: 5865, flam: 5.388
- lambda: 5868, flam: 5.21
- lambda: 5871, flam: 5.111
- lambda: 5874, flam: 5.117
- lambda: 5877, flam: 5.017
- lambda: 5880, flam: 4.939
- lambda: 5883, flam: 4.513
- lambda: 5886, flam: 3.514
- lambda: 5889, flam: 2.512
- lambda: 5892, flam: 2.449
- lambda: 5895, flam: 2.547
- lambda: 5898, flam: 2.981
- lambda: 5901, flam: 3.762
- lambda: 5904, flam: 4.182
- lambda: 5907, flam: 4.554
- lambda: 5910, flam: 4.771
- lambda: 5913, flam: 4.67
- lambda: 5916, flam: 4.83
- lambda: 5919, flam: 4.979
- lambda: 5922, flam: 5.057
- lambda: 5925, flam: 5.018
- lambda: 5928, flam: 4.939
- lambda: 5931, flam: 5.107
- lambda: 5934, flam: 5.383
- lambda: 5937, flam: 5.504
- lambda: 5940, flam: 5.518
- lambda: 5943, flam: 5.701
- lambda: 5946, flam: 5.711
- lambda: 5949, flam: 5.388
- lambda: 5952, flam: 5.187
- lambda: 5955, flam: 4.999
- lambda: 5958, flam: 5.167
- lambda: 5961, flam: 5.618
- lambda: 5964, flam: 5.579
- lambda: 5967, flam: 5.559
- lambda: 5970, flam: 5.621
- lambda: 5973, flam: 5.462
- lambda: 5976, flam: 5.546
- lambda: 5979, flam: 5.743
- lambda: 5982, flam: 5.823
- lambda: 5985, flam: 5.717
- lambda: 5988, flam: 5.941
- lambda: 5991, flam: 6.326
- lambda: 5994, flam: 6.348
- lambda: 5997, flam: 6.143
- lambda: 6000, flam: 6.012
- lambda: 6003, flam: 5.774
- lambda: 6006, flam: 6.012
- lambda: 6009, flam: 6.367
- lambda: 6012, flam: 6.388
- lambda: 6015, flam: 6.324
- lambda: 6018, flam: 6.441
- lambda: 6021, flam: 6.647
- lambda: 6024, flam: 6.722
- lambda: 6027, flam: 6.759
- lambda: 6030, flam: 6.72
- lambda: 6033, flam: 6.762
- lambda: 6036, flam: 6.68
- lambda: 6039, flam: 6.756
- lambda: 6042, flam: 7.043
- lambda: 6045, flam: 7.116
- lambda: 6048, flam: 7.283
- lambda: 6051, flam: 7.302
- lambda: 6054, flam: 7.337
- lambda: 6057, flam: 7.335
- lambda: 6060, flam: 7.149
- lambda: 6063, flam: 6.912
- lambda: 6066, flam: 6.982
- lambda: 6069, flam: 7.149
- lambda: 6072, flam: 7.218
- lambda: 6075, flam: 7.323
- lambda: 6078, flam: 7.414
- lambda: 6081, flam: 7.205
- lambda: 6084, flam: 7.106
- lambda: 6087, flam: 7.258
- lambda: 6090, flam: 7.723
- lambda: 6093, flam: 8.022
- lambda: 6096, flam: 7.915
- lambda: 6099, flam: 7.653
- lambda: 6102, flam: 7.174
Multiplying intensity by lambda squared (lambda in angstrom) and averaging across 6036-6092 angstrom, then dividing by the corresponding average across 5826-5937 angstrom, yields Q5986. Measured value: 1.51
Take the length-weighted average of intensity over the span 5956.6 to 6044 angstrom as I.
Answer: 6.14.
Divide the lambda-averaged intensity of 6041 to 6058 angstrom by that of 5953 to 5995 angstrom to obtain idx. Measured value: 1.28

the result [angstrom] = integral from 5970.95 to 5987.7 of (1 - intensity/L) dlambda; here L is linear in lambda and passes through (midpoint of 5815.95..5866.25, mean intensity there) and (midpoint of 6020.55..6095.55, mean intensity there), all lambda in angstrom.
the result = 2.76 angstrom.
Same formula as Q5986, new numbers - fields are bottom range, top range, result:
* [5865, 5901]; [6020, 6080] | 1.84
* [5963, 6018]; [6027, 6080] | 1.22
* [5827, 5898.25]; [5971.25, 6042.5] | 1.26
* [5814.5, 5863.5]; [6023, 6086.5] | 1.21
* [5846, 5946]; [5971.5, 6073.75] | 1.42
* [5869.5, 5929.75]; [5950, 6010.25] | 1.38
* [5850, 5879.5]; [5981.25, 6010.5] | 1.17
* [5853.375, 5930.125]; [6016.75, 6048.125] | 1.57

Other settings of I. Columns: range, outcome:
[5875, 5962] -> 4.64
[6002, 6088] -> 6.88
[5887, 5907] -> 3.19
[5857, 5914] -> 4.34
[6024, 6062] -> 7.01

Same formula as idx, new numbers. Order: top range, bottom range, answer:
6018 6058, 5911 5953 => 1.33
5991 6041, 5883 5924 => 1.63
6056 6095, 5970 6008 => 1.24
